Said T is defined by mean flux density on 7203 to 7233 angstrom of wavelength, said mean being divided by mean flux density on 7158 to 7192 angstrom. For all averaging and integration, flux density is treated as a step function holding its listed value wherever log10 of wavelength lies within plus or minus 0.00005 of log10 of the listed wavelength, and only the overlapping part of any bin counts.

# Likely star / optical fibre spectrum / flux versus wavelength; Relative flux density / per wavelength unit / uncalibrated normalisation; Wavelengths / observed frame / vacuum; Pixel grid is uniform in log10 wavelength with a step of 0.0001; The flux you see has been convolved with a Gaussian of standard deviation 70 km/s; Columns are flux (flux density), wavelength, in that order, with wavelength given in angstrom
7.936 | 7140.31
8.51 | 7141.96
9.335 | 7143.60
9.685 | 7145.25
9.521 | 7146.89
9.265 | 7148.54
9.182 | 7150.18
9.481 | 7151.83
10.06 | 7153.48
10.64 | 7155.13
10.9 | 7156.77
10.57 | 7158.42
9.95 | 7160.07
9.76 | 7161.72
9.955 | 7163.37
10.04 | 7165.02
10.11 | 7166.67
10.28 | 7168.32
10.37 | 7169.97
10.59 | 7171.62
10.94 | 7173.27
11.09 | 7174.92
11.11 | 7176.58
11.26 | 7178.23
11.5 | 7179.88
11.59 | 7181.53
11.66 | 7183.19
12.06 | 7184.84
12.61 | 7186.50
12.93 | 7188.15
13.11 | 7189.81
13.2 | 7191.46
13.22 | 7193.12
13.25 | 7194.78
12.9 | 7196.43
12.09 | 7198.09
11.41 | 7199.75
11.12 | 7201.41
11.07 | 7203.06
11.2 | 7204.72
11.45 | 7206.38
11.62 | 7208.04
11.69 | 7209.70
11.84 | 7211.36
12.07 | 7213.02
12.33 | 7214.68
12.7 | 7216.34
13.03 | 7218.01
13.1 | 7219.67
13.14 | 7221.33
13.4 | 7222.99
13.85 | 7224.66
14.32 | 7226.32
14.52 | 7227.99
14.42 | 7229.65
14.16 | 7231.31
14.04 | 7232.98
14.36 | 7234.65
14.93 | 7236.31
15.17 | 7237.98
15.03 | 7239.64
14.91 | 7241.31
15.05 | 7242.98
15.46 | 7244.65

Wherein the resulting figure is 1.15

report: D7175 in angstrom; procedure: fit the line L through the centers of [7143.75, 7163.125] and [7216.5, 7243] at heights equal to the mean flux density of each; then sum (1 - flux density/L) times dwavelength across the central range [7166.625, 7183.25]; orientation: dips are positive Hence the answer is 0.20 angstrom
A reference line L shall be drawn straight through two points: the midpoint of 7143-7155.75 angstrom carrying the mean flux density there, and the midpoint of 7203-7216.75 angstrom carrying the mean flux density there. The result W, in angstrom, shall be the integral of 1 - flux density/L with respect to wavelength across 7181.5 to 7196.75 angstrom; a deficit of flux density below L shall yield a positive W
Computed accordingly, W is -2.3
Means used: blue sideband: 9.63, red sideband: 11.8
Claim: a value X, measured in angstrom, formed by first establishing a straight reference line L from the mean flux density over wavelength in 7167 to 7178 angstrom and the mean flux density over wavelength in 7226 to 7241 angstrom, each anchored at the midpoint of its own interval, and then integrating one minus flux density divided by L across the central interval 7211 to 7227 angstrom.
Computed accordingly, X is 0.8 angstrom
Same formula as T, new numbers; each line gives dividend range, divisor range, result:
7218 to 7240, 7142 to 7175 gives 1.41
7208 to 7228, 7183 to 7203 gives 1.03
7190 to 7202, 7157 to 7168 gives 1.24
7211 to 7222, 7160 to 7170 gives 1.26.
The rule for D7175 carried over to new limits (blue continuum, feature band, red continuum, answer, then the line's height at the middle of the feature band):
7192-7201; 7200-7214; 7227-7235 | 1.7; 13.1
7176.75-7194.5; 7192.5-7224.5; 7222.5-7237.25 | 2.5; 13.3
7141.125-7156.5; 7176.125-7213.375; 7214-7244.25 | 0.3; 12.1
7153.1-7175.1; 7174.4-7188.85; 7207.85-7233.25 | -0.7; 11.2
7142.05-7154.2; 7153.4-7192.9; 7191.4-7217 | -2.0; 10.6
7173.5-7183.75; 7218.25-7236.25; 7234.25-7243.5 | 0.4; 14.2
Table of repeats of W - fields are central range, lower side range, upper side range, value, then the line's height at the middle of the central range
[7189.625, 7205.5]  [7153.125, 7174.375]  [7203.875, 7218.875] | -1.01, 11.5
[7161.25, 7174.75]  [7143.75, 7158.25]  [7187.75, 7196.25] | 1.09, 11.2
